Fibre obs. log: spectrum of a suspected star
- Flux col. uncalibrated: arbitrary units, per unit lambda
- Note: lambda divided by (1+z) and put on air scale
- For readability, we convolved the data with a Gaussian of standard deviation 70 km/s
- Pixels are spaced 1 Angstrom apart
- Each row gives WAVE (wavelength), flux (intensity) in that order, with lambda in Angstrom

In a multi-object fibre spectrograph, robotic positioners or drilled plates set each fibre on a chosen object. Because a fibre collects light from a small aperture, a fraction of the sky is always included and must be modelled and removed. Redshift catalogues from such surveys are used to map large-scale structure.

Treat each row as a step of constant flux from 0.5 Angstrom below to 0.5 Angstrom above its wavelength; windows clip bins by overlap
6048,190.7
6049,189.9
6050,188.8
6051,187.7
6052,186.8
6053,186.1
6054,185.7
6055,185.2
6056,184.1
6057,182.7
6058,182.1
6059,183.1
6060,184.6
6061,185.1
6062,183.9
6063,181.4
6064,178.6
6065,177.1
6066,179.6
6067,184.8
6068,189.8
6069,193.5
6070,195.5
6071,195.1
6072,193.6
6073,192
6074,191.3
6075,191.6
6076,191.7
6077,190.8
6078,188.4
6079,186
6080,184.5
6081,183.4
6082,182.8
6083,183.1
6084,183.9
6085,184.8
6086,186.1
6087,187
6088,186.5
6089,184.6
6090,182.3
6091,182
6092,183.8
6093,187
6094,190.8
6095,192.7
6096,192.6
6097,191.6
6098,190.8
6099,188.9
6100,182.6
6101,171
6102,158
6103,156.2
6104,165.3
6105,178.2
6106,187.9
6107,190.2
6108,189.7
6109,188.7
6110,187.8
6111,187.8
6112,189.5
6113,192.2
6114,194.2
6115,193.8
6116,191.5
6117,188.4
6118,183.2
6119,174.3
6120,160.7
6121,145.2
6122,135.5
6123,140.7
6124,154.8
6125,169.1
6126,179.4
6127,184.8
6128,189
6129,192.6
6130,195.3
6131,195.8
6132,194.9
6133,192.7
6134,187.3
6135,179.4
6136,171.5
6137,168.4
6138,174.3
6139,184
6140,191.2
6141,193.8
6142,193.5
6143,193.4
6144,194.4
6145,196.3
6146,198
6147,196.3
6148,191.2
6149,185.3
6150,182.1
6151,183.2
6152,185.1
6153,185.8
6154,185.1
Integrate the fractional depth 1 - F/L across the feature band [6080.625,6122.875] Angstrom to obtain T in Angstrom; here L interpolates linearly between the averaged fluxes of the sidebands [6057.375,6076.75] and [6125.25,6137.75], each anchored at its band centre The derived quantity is 1.1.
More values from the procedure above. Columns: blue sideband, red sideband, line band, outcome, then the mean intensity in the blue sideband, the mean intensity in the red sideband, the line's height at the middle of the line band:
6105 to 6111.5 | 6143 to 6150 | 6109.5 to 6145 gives 1.6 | 188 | 193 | 190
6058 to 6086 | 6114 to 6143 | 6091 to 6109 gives 0.1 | 187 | 179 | 183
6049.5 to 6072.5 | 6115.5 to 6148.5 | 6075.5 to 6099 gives -0.3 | 186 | 181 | 184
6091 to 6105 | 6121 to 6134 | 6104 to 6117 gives -0.7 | 181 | 176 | 179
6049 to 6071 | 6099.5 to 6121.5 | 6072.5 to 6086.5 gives -0.3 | 185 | 180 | 183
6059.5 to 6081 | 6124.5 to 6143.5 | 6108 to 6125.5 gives 1.0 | 187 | 186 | 186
